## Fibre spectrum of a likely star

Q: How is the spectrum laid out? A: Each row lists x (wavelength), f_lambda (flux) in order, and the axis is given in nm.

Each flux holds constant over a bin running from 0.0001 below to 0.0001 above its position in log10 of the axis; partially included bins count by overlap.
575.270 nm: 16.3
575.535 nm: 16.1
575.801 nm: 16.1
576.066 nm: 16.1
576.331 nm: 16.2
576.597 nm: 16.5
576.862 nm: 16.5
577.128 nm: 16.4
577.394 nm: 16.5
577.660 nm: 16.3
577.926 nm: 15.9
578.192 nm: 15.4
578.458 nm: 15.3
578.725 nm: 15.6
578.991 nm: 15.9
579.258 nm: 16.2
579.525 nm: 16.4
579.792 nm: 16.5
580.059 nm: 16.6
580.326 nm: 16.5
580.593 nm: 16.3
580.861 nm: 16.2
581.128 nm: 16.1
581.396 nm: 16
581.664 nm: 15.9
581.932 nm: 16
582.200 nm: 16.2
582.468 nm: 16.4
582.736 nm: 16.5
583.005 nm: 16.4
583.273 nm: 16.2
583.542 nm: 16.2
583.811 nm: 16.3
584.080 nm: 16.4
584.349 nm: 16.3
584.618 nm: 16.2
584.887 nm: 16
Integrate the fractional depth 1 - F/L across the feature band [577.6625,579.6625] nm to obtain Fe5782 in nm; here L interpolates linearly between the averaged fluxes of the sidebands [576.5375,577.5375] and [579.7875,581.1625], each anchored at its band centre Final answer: 0.07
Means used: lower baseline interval 16.5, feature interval 15.8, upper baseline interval 16.4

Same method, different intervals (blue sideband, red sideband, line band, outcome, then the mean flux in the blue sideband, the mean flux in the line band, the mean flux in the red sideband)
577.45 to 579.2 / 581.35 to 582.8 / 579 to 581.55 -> -0.05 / 15.8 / 16.3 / 16.2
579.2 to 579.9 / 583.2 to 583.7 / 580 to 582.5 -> 0.01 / 16.4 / 16.2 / 16.2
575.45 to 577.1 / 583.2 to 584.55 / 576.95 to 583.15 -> 0.04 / 16.3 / 16.2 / 16.3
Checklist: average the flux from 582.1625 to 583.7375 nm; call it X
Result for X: 16.3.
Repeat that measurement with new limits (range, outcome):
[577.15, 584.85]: 16.2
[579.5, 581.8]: 16.3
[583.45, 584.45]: 16.3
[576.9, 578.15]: 16.2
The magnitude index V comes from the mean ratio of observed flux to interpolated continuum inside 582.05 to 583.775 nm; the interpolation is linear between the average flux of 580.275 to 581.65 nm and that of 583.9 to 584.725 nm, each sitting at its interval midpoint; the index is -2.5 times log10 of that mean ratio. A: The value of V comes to -0.004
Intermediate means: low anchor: 16.2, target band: 16.3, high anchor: 16.3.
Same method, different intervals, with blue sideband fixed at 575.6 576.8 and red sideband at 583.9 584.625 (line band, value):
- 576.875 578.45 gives 0.01 mag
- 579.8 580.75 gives -0.01 mag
